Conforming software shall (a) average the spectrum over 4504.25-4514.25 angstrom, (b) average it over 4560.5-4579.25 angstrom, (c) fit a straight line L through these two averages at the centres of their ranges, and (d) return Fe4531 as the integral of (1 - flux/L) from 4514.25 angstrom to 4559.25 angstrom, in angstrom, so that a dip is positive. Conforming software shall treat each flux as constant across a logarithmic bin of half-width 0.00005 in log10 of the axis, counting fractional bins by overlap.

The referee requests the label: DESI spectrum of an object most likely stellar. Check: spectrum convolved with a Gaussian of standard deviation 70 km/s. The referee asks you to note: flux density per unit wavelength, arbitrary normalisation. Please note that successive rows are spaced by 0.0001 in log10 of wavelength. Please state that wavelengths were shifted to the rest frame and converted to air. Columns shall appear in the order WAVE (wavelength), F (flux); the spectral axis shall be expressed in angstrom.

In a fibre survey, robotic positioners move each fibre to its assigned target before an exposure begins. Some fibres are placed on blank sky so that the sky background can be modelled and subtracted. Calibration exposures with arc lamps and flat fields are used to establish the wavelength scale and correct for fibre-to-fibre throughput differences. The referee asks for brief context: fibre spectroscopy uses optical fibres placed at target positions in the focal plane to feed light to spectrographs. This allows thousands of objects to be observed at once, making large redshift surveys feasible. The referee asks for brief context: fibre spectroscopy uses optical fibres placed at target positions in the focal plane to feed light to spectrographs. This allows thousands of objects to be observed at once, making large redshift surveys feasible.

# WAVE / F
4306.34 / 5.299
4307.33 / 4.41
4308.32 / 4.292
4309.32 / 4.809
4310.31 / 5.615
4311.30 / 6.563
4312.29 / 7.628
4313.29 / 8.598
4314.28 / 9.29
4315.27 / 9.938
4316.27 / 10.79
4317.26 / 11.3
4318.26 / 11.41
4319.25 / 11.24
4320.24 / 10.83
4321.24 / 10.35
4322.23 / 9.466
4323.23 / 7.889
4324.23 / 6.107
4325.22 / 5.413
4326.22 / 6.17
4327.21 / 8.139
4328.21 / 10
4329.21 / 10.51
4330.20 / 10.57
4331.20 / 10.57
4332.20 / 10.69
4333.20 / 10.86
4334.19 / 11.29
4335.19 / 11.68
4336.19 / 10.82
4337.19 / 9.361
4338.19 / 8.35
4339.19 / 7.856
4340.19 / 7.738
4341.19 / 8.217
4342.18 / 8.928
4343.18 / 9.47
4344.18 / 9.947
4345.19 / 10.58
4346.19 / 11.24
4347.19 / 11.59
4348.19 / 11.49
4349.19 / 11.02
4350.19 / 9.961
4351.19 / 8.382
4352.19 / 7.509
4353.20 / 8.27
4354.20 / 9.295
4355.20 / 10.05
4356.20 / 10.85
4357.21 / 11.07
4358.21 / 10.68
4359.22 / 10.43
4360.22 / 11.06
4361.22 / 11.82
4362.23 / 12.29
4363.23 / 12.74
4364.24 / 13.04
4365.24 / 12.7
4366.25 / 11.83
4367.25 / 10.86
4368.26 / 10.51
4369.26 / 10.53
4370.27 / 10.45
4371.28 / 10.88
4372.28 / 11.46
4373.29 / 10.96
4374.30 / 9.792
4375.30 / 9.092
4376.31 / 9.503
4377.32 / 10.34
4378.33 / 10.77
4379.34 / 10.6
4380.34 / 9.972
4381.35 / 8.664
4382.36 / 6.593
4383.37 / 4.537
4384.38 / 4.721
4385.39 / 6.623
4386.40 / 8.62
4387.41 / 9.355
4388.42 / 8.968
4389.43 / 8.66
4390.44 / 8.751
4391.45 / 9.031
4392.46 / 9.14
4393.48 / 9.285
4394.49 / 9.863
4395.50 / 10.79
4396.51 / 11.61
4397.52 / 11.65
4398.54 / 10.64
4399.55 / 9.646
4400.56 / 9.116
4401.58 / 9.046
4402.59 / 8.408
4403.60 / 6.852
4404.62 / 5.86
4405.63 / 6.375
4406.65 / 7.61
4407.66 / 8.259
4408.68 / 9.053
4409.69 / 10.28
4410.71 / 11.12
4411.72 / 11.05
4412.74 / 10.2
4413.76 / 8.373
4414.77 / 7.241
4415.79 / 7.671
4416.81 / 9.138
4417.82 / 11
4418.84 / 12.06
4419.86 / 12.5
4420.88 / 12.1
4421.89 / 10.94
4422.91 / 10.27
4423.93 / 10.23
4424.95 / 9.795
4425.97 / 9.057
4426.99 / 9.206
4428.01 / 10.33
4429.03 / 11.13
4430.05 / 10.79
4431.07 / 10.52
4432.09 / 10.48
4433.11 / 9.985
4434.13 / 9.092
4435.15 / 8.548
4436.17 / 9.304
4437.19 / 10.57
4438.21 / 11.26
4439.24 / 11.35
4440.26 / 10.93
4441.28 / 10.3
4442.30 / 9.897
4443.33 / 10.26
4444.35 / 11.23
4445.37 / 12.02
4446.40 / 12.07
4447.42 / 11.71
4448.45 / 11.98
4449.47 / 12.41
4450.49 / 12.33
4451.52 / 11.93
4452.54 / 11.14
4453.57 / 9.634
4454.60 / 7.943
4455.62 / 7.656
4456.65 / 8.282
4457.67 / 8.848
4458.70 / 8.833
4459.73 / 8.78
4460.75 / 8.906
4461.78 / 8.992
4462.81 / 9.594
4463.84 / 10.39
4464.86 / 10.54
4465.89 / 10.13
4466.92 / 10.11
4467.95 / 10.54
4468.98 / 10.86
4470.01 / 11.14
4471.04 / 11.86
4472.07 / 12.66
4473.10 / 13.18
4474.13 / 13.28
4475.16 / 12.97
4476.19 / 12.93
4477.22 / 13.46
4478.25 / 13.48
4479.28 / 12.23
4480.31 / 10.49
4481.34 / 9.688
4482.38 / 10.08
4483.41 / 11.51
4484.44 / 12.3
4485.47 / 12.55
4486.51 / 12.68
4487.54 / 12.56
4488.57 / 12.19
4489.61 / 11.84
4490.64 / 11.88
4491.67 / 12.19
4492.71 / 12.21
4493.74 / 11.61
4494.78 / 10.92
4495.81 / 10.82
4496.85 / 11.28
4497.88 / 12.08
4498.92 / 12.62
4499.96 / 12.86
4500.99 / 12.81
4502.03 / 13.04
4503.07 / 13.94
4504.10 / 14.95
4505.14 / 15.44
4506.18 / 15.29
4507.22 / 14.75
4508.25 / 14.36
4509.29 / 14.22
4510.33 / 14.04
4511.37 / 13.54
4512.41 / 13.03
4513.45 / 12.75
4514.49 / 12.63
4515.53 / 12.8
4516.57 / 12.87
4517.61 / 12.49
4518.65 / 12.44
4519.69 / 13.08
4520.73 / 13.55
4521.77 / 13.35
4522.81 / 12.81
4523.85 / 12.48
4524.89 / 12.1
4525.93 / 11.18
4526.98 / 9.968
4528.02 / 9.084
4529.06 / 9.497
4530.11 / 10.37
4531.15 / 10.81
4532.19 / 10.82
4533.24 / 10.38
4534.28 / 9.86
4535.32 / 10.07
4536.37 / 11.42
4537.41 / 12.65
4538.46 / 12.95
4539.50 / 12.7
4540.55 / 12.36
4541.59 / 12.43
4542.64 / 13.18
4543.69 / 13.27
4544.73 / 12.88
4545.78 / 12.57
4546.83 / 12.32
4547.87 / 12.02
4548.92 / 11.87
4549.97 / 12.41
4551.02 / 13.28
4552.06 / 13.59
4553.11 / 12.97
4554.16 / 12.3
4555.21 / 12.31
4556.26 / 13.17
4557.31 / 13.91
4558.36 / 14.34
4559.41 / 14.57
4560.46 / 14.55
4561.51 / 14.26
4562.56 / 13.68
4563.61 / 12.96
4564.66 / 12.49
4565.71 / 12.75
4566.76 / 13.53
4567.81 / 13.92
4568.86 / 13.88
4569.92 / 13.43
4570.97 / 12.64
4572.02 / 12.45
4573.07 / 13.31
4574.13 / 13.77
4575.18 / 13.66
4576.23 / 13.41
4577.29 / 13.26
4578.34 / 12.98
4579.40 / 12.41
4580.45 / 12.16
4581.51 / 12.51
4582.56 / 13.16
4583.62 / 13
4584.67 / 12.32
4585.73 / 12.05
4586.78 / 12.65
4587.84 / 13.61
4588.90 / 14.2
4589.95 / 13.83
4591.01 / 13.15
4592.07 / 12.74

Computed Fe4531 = 5.1 angstrom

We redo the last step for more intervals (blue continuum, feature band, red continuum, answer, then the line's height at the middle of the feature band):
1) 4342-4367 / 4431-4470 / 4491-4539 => 4.7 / 11.7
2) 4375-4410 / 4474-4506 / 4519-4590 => -3.7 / 11.1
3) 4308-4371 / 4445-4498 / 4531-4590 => 1.9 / 11.6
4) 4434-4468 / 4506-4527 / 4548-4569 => -1.7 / 12.1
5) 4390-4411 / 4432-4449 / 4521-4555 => -1.2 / 9.94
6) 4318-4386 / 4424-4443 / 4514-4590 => 1.4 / 11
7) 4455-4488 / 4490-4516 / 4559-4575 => -2.7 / 11.8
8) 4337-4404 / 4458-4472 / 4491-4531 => 1.9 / 11.7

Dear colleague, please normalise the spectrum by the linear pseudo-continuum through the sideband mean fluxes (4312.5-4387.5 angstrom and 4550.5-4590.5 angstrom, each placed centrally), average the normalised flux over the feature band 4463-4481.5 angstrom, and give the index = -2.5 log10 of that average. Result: 0.005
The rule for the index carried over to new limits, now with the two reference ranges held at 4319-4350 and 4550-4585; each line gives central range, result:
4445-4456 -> 0.039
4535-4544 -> 0.039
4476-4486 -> 0.005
